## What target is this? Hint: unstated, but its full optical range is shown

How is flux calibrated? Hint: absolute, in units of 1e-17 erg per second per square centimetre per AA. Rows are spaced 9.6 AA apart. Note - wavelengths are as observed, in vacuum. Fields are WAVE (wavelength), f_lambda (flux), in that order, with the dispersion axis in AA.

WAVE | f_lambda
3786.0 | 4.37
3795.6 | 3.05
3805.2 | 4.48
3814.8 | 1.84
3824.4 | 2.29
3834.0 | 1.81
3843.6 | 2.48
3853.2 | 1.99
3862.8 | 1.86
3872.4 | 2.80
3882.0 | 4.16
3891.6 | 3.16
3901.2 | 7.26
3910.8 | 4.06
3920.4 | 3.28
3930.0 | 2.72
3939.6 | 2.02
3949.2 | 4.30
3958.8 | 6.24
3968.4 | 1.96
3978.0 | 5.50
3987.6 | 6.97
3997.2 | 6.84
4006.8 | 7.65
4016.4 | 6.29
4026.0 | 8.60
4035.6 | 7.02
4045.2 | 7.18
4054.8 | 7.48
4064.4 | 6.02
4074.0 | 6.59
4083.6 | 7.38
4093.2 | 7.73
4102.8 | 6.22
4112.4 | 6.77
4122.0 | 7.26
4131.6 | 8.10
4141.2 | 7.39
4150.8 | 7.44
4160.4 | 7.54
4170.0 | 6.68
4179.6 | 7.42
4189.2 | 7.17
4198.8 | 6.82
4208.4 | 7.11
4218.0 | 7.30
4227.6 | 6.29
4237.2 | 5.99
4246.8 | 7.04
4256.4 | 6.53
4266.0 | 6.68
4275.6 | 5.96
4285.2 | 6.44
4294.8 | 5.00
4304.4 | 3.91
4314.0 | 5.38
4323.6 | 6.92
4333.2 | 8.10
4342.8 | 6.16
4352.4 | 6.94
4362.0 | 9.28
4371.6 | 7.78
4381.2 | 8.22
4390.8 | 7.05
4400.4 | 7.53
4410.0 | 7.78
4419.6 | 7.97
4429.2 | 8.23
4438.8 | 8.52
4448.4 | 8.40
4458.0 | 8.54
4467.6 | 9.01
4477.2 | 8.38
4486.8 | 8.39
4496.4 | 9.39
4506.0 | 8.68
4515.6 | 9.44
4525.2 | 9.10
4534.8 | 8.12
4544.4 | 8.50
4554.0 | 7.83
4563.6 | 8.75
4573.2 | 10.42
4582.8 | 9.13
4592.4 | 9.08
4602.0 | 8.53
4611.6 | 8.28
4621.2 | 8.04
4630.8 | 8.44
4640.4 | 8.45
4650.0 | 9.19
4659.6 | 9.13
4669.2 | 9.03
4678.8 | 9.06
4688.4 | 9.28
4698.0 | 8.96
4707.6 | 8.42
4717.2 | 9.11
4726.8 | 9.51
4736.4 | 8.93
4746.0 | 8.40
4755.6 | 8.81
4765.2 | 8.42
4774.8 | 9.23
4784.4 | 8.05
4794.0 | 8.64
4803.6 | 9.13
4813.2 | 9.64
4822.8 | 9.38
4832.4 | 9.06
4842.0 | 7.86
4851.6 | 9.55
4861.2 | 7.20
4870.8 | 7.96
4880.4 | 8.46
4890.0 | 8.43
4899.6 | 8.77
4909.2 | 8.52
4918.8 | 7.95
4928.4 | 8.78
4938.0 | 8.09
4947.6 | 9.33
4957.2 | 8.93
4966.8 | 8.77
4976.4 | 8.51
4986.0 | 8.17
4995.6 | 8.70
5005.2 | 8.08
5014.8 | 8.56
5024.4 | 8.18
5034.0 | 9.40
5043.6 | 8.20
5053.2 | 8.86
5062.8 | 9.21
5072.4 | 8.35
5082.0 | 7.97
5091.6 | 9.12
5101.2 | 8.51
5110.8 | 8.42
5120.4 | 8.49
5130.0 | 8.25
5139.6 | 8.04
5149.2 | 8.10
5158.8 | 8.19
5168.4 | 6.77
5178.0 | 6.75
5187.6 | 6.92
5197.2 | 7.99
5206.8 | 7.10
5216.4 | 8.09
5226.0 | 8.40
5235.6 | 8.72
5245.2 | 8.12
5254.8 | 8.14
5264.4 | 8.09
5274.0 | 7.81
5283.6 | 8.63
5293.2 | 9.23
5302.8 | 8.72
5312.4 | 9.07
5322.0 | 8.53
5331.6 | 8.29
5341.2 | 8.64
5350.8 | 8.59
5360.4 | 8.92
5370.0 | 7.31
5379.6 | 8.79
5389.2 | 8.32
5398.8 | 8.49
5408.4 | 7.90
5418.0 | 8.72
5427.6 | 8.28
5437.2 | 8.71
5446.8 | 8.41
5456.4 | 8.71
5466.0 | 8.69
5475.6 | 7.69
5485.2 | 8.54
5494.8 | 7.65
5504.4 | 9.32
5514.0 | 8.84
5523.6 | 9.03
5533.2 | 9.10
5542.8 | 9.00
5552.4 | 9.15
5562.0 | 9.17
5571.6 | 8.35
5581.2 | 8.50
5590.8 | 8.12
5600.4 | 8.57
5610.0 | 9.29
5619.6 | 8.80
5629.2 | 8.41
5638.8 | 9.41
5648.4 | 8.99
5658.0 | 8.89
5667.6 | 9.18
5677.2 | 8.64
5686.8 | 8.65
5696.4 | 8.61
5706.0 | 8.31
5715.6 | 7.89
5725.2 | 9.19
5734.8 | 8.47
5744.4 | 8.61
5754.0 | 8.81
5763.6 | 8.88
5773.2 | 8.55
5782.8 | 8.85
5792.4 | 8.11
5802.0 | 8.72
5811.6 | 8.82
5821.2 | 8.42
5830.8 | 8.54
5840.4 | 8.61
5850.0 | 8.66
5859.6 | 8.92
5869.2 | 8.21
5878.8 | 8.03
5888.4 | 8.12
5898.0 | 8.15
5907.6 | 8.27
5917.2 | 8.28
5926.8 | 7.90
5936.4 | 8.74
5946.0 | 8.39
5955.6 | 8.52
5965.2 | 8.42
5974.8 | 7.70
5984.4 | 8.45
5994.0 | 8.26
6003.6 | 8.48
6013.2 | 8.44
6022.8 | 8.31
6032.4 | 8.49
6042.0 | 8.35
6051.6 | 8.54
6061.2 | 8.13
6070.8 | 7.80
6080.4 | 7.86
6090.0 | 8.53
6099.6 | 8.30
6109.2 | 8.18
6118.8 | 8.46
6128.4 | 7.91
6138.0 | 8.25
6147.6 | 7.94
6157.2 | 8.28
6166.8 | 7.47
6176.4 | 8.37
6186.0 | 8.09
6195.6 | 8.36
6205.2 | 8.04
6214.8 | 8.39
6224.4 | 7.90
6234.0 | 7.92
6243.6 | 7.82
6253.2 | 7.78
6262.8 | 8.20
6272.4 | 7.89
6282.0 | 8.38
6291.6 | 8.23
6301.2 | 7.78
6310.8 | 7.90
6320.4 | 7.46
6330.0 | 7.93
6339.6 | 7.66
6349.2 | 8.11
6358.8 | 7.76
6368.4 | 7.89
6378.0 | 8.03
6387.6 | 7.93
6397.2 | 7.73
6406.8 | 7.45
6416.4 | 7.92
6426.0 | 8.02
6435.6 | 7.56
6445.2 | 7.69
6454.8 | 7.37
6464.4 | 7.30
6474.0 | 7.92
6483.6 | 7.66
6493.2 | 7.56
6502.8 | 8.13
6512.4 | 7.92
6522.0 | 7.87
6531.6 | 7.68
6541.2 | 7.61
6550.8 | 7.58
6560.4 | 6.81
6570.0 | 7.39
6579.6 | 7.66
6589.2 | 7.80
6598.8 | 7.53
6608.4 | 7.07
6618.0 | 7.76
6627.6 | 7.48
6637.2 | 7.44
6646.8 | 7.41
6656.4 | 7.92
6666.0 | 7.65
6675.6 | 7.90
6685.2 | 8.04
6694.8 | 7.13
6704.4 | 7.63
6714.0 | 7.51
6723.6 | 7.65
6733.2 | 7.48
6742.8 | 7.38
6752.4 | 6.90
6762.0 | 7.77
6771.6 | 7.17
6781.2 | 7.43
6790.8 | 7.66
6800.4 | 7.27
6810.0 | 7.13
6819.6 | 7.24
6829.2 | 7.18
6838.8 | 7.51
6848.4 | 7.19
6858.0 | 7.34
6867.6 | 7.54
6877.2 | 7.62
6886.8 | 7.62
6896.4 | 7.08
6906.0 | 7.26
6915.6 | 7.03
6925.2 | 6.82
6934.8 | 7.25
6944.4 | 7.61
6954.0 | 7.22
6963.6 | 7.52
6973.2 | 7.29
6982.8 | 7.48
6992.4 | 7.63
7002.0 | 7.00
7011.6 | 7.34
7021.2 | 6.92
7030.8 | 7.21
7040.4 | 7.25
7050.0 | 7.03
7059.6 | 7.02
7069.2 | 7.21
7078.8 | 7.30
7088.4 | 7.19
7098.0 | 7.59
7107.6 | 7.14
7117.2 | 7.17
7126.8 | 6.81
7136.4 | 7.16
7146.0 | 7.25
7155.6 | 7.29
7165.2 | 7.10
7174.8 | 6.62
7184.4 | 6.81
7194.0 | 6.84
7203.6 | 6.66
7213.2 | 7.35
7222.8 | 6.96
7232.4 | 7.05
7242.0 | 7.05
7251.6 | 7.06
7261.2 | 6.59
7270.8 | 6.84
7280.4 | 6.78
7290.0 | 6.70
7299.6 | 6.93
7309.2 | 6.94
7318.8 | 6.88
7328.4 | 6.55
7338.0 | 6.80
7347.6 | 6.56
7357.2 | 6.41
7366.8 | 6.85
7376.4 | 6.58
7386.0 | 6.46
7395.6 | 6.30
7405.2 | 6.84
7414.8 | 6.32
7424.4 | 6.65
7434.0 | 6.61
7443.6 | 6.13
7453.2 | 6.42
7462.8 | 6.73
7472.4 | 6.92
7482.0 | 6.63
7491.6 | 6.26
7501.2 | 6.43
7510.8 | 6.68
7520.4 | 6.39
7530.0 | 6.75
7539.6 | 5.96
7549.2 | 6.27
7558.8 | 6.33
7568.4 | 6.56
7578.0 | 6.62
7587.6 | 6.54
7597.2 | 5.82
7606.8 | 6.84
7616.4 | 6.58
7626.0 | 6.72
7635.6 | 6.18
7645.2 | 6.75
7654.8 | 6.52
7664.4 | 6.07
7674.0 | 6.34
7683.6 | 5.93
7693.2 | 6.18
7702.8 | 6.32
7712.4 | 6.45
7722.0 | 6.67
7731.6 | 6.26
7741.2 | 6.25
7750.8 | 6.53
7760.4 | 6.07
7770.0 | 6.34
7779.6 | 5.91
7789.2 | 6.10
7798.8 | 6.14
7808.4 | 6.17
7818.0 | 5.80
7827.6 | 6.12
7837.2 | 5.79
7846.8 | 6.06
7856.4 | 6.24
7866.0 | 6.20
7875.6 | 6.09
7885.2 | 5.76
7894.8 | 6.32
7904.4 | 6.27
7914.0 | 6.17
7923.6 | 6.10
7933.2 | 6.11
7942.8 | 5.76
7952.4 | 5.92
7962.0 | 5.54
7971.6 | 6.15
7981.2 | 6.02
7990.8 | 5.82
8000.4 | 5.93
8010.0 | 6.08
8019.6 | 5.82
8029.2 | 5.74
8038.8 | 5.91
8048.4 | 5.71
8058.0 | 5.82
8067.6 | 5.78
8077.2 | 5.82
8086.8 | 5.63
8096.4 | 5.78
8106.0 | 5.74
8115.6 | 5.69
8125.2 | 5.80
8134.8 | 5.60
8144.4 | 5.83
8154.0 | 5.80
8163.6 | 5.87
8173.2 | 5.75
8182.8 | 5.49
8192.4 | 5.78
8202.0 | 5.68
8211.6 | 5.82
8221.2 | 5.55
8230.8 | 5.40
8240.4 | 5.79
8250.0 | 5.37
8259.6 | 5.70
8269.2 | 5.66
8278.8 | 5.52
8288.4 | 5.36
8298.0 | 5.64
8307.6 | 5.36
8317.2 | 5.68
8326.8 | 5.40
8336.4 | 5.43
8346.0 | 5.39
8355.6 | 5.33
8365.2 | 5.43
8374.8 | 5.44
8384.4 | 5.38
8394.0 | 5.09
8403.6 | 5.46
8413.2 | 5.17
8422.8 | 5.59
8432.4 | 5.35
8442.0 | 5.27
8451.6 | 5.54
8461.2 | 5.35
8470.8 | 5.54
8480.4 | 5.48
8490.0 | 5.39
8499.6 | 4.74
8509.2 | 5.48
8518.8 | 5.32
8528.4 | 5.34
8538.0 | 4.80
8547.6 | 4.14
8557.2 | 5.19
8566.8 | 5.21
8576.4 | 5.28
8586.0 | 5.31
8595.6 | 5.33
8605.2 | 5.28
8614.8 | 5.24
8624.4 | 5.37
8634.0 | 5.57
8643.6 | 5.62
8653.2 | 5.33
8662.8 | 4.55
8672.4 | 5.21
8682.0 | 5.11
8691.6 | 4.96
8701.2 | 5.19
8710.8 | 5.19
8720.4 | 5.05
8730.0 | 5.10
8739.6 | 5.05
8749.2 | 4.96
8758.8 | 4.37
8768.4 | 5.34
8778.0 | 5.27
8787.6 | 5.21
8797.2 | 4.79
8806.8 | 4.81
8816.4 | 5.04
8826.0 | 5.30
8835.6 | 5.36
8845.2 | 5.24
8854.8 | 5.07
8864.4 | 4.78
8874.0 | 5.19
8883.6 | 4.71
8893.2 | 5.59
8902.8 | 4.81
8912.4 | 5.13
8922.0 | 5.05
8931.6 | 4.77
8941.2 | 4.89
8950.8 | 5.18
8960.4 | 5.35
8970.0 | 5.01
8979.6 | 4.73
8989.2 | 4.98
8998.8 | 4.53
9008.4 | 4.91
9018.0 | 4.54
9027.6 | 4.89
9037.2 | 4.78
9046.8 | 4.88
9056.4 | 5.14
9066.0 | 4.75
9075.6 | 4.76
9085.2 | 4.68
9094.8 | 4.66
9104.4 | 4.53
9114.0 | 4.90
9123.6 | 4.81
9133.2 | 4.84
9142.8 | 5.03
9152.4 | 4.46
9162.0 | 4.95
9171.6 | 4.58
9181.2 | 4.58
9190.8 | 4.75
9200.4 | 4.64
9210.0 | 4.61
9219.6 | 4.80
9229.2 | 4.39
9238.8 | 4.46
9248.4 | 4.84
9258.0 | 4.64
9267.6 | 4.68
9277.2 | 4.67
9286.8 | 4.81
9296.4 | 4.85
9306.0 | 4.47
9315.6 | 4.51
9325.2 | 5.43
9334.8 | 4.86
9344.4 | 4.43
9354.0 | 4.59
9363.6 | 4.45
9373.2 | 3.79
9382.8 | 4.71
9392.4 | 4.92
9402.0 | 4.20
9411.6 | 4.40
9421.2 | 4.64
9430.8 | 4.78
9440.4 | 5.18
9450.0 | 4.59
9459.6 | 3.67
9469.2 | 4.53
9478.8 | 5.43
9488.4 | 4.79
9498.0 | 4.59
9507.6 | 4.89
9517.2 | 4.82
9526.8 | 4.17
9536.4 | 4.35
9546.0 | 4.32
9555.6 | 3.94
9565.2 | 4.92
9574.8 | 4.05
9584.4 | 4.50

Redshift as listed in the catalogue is 0.000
